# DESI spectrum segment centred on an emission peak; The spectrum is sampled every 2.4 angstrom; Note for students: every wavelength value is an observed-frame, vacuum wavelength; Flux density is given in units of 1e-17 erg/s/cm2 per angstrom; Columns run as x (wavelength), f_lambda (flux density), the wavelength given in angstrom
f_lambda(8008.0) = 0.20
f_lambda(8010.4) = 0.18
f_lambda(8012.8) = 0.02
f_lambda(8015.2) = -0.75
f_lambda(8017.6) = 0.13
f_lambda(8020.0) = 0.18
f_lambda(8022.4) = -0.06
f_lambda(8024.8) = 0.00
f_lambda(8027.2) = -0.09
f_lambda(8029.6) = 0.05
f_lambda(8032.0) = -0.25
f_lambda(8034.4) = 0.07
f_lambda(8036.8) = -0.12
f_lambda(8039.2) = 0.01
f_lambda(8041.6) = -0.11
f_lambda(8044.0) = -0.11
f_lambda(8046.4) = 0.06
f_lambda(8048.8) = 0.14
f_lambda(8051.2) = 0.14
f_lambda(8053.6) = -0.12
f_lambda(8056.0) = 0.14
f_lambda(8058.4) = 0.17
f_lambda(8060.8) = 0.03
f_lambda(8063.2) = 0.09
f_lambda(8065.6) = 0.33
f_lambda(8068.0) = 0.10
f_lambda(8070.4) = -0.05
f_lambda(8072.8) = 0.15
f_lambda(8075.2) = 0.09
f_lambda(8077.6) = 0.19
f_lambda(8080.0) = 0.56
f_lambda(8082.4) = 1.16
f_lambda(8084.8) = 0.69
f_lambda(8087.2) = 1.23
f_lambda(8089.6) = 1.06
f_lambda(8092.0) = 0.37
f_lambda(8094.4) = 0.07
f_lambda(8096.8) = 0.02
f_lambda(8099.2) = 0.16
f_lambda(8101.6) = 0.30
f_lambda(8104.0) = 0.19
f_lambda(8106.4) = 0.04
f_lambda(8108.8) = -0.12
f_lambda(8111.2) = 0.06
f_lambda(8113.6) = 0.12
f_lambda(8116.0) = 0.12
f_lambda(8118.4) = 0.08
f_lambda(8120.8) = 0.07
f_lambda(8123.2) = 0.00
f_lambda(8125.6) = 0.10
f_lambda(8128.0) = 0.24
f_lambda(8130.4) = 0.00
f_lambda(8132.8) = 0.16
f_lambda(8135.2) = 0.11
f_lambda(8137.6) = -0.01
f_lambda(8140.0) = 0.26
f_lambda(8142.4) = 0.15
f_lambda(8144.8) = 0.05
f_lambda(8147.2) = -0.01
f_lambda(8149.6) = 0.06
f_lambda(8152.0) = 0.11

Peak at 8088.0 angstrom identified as [O II]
